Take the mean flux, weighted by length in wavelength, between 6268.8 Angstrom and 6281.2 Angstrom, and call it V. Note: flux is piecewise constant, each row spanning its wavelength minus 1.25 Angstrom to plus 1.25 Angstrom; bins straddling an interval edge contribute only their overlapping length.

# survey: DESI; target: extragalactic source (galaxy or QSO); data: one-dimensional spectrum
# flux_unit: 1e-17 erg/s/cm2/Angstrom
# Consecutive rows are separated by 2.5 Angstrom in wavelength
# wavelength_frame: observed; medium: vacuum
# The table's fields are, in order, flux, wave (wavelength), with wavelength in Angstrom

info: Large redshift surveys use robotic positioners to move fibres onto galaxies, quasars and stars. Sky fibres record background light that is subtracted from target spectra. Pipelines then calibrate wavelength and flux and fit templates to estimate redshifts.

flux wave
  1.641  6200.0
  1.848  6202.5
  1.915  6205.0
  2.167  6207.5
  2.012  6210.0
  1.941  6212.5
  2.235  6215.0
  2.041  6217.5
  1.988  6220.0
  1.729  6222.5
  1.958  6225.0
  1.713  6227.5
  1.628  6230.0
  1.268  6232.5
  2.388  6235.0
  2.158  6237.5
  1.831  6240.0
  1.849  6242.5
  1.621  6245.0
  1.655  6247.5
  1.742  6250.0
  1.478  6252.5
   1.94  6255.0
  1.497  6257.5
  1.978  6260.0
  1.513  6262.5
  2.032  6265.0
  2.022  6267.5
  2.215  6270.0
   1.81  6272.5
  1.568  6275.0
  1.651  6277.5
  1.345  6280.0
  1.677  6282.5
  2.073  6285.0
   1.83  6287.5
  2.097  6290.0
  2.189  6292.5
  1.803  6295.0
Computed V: 1.72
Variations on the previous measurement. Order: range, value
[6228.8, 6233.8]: 1.46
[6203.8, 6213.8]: 2.01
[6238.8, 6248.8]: 1.74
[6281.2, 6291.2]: 1.92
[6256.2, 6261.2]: 1.74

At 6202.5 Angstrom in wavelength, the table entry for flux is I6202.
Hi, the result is 1.848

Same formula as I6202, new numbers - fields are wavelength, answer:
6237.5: 2.158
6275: 1.568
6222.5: 1.729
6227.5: 1.713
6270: 2.215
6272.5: 1.81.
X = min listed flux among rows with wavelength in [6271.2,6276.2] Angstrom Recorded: 1.568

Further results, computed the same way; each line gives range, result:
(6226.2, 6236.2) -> 1.268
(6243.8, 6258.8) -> 1.478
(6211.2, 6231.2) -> 1.628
